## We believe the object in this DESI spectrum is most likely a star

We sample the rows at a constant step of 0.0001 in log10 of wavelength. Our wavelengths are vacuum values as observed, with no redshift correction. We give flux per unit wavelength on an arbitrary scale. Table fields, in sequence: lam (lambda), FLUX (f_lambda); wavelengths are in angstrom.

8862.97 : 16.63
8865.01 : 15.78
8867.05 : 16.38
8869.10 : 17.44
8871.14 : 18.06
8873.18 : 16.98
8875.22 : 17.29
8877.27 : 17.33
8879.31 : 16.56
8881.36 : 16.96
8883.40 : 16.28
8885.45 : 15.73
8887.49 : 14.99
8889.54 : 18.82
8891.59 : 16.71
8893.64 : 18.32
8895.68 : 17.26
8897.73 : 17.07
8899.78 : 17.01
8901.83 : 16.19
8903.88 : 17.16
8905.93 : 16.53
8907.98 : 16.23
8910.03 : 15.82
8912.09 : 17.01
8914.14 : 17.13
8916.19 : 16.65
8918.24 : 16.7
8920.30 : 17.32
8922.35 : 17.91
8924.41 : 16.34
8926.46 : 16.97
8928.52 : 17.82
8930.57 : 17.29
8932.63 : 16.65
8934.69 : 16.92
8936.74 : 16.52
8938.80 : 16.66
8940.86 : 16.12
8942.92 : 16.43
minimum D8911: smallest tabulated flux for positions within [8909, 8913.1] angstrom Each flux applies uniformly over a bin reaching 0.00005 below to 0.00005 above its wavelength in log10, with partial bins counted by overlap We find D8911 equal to 15.82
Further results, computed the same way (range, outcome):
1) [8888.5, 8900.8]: 16.71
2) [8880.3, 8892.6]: 14.99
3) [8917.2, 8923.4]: 16.7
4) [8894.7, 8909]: 16.19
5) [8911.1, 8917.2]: 16.65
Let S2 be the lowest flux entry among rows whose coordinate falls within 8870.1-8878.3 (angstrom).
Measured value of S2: 16.98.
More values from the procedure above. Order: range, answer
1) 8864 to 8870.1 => 15.78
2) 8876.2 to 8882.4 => 16.56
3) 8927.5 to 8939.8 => 16.52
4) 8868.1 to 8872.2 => 17.44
